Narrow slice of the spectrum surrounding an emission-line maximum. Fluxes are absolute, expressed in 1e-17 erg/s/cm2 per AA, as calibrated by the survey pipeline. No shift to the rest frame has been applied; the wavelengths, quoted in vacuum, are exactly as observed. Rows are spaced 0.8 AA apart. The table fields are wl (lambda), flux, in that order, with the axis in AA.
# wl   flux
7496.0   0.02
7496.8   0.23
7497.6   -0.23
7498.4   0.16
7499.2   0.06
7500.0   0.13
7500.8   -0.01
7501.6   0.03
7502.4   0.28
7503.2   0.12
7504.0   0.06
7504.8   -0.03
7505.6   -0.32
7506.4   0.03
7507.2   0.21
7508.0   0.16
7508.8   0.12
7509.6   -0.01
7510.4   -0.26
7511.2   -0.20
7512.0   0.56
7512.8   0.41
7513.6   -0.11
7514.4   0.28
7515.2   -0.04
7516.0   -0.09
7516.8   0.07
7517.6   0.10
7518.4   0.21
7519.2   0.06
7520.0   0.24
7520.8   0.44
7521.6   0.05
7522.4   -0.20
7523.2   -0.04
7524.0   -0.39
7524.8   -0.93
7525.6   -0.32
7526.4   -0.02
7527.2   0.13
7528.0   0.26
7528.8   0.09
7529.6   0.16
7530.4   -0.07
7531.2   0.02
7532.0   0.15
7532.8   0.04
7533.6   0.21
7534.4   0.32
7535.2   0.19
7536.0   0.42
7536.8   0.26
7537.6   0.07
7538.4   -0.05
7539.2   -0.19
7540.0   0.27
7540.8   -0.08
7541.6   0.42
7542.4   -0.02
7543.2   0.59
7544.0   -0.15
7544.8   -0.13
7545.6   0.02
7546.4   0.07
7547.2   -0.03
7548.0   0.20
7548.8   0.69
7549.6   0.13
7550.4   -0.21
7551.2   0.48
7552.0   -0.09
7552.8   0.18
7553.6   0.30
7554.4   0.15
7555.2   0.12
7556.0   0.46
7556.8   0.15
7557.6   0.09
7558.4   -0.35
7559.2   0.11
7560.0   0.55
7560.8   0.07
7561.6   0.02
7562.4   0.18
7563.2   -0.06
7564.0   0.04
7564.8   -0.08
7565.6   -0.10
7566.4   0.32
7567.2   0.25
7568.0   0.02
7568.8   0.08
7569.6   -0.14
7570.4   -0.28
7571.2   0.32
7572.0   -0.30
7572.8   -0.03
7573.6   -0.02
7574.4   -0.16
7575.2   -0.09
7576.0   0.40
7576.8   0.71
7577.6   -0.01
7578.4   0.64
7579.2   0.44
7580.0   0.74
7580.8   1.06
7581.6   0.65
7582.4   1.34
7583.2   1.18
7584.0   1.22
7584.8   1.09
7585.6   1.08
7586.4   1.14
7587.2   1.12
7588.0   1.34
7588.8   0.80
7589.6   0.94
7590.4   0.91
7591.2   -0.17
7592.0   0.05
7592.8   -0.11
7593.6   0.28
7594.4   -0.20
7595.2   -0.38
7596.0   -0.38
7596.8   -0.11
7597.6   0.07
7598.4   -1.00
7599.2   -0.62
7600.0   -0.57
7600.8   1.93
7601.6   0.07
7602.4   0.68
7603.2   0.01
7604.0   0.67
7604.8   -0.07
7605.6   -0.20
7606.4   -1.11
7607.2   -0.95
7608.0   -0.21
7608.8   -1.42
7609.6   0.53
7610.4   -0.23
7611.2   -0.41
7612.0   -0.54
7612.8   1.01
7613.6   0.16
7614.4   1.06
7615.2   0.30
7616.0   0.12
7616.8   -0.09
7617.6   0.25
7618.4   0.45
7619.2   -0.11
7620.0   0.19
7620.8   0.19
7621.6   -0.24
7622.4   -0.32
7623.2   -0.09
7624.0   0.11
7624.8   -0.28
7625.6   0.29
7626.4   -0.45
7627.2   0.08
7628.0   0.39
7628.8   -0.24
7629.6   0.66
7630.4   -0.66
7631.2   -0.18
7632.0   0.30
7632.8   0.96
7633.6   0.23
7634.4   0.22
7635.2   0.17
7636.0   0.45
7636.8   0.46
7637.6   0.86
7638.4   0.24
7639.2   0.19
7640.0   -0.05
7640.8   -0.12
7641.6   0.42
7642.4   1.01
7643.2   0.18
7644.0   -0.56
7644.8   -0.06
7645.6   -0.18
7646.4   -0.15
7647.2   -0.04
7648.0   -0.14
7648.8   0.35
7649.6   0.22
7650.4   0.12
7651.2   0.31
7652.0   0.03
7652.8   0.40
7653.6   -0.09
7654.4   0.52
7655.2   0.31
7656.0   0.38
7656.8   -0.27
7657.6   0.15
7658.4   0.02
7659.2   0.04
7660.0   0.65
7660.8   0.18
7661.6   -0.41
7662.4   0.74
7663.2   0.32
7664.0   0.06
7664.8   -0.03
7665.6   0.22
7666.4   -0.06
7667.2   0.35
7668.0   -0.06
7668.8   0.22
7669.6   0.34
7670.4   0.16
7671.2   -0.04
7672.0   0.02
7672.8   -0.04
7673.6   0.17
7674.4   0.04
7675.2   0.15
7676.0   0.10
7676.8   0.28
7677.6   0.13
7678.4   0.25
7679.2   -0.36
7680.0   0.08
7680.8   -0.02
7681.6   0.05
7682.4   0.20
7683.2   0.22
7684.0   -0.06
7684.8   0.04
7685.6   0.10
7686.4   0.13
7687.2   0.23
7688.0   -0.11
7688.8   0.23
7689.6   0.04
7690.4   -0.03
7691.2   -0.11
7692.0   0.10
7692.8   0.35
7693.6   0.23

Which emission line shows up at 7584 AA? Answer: [O II]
